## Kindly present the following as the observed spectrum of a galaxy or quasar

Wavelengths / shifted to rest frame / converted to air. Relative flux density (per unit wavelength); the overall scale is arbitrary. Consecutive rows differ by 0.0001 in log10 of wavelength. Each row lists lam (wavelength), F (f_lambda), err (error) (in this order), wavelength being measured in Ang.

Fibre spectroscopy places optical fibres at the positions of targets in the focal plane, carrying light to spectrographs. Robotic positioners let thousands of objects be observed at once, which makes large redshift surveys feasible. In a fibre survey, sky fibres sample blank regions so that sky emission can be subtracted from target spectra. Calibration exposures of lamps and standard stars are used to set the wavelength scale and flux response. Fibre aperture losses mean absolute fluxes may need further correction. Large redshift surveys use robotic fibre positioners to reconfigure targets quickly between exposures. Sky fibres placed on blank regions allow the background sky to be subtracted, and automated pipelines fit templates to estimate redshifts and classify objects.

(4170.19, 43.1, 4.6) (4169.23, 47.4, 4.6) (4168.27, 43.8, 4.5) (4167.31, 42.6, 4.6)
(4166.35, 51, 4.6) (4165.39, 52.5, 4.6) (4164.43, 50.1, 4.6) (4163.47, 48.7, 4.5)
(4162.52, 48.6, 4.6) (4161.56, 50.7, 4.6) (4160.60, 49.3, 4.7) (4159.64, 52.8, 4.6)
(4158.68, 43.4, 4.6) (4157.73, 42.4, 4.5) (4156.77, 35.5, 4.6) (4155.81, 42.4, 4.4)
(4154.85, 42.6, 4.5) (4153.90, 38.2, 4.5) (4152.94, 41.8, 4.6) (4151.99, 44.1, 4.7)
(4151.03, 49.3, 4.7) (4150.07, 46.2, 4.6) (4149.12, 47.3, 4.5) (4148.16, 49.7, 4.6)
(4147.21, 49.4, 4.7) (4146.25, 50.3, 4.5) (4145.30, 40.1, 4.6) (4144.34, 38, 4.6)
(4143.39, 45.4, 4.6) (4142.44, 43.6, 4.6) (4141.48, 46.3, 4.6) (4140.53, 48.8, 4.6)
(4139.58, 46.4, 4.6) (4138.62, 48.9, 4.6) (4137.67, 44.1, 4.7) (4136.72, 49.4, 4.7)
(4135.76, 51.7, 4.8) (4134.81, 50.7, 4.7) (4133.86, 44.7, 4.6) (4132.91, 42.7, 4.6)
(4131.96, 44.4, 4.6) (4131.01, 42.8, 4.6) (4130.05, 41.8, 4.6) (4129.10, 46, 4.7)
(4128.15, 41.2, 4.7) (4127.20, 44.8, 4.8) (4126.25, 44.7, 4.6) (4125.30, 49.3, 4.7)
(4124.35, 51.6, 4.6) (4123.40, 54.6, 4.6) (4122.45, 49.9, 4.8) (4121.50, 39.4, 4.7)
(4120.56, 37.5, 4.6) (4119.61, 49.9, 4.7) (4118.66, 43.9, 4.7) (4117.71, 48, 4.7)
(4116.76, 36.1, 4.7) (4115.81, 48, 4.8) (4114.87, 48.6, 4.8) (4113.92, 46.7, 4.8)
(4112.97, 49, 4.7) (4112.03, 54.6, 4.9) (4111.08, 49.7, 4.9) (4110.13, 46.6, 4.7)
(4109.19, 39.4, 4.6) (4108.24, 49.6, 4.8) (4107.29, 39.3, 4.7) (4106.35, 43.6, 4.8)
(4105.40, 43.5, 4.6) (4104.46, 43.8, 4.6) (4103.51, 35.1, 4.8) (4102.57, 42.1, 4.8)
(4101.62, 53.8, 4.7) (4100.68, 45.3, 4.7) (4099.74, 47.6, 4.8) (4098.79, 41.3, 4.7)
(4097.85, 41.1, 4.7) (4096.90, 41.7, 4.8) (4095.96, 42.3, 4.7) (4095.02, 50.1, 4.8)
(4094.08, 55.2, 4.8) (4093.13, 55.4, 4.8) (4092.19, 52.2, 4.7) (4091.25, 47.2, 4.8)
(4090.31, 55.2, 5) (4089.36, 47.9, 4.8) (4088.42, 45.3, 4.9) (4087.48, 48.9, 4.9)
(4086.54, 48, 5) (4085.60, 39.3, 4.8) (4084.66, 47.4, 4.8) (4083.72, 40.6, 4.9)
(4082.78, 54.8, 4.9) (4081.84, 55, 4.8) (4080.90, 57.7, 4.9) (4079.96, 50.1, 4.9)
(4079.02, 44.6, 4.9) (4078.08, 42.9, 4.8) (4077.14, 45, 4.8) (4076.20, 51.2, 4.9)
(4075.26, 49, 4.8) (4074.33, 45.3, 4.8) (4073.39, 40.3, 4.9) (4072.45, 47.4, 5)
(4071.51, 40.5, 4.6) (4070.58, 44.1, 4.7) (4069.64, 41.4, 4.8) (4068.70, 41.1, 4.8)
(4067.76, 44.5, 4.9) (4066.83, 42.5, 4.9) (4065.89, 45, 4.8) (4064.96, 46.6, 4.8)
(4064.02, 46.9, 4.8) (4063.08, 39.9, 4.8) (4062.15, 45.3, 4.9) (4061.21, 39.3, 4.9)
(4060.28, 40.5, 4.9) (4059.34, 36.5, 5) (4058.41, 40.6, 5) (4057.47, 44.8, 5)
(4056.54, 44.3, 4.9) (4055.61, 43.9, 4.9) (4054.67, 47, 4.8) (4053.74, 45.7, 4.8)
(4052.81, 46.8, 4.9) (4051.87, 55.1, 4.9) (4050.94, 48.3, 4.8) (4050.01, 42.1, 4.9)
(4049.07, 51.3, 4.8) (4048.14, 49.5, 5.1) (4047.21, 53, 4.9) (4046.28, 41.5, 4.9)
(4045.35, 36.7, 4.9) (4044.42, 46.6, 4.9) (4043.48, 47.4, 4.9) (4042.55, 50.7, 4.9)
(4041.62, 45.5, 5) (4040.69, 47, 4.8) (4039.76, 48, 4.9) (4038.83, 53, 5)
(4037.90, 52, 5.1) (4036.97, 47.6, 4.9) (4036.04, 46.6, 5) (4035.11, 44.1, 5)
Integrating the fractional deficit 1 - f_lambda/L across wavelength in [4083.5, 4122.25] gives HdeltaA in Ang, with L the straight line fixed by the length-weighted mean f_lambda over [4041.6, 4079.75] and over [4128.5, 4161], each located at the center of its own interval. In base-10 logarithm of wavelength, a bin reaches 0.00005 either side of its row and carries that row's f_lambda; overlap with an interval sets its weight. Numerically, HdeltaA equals -0.7 Ang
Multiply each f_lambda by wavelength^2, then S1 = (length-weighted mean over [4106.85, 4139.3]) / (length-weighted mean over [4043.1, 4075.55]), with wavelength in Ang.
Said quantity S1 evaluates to 1.07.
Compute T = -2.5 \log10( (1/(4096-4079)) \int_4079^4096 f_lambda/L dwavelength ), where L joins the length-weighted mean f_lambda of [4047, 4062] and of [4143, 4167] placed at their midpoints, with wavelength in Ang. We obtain -0.09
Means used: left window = 45.4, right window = 46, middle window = 49.6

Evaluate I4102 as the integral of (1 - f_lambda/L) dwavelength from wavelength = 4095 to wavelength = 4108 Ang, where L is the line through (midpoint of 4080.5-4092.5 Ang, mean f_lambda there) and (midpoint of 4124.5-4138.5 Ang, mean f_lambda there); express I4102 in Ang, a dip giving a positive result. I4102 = 1.2 Ang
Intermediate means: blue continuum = 49.1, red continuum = 45.8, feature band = 43.5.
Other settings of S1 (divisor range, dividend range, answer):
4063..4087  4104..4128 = 1.02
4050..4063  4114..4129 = 1.07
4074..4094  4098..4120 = 0.94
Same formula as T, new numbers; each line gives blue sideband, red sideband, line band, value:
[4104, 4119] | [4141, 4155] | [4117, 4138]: -0.01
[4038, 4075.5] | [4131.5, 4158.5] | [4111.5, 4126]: -0.05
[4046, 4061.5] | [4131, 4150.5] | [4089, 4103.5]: -0.04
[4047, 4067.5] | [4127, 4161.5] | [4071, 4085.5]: -0.05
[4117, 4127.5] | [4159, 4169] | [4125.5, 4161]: 0.06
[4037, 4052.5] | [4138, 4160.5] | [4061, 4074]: 0.10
